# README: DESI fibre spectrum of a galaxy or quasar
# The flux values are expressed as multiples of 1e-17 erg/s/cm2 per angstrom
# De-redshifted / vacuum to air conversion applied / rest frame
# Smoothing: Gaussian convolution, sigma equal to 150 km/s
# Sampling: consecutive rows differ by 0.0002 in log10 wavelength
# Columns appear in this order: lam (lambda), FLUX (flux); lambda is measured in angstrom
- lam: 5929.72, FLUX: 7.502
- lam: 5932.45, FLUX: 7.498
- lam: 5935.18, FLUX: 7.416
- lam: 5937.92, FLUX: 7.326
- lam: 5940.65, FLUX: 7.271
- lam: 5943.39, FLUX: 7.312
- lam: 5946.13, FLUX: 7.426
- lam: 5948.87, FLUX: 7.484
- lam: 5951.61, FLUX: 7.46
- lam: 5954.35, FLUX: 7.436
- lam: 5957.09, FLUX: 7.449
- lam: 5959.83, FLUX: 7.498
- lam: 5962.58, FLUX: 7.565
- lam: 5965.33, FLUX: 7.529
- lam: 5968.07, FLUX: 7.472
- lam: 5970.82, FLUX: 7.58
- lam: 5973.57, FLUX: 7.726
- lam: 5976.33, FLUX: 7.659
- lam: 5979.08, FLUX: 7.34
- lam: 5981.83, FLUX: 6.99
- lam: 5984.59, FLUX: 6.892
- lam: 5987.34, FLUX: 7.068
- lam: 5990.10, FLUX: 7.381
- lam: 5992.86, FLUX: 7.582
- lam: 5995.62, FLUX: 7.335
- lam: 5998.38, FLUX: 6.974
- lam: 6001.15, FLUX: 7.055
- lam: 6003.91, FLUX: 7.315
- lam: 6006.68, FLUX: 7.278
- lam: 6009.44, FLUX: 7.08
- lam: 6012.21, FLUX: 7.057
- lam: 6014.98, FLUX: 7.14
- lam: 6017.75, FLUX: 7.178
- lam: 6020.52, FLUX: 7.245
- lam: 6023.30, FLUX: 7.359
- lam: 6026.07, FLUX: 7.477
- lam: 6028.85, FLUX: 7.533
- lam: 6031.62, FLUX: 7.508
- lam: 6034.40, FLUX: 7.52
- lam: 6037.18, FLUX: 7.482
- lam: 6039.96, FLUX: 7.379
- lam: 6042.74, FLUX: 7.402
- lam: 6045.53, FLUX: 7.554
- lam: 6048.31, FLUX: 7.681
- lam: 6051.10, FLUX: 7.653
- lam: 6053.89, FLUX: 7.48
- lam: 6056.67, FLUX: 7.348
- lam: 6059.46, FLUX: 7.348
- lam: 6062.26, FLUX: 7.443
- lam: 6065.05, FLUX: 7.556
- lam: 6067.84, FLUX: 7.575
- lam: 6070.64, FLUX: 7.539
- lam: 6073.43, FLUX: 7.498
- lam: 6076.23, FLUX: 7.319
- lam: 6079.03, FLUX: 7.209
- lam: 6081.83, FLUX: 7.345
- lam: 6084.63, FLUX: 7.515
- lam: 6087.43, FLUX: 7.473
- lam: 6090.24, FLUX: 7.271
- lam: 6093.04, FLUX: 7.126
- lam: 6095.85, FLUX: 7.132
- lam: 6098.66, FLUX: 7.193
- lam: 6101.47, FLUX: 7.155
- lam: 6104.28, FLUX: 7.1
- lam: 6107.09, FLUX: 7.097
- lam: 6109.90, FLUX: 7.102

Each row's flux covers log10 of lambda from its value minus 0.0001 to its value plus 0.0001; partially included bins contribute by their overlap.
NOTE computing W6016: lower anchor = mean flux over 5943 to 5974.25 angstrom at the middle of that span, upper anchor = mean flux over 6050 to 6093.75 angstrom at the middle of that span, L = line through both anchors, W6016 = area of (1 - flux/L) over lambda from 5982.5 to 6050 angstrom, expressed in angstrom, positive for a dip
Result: 1.3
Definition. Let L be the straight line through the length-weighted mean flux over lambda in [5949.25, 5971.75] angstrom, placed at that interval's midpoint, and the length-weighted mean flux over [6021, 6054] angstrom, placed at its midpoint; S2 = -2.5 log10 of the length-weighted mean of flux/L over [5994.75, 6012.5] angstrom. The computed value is 0.050 mag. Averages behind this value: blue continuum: 7.5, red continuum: 7.49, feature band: 7.16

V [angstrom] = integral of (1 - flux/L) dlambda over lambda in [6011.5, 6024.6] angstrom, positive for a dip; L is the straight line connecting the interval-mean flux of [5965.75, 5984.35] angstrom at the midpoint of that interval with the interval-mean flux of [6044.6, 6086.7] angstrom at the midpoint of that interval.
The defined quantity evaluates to 0.4 angstrom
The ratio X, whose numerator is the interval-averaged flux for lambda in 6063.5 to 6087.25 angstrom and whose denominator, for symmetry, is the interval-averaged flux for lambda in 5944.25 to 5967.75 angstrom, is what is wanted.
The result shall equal 1.0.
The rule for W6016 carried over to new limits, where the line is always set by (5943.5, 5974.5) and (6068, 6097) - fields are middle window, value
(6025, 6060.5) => -0.4 angstrom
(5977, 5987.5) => 0.5 angstrom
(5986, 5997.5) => 0.2 angstrom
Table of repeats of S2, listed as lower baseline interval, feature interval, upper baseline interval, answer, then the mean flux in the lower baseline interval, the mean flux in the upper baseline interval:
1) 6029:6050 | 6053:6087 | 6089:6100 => -0.02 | 7.51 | 7.18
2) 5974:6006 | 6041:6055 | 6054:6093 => -0.03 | 7.25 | 7.41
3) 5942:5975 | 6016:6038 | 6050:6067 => 0.01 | 7.49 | 7.47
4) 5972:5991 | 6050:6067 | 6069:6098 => -0.02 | 7.29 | 7.34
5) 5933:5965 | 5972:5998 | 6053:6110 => 0.01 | 7.43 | 7.33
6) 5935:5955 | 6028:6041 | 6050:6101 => -0.02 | 7.39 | 7.38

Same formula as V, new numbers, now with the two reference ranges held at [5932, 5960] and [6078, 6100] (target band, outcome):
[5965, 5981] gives -0.3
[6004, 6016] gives 0.3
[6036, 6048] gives -0.2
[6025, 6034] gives -0.2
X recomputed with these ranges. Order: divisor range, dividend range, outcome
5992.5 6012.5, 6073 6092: 1.02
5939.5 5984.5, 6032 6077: 1.01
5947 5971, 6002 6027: 0.96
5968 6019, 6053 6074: 1.03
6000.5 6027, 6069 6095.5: 1.02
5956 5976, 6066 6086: 0.98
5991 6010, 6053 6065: 1.02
